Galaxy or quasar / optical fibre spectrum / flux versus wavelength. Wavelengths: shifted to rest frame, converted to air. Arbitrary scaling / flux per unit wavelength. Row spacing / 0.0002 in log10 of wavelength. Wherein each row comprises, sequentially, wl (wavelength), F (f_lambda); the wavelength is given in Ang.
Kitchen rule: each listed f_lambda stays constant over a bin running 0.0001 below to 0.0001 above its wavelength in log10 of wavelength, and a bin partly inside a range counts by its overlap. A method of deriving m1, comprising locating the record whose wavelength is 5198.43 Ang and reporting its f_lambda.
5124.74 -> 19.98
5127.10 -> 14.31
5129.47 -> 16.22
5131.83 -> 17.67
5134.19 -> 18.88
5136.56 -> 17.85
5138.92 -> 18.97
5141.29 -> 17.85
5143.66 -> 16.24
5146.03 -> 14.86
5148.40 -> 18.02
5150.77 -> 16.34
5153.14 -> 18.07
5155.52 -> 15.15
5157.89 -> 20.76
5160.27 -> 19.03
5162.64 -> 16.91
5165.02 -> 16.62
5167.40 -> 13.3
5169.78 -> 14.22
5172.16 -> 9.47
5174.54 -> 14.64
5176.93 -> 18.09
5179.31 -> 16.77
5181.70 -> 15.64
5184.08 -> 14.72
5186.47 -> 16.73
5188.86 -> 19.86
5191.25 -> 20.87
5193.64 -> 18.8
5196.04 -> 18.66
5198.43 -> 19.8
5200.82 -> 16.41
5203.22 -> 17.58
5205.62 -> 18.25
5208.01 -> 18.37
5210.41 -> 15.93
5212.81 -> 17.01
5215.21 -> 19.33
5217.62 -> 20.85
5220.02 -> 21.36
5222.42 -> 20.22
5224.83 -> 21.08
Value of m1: 19.8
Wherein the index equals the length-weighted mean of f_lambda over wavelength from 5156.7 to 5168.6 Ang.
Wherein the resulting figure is 17.3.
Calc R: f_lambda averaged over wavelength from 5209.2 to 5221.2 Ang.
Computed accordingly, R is 18.9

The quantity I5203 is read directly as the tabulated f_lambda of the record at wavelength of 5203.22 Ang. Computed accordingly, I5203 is 17.58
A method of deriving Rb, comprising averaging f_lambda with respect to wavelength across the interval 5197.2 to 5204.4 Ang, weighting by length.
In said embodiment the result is 17.9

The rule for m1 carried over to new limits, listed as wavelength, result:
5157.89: 20.76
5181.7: 15.64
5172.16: 9.47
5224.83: 21.08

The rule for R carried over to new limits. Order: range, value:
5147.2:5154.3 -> 17.5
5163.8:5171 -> 14.7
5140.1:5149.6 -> 16.7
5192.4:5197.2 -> 18.7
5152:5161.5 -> 18.2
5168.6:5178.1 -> 14.1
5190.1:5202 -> 18.9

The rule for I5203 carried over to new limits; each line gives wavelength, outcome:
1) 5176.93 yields 18.09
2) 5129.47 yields 16.22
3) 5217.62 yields 20.85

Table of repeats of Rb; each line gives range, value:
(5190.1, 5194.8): 19.8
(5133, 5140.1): 18.6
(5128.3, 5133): 17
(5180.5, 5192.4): 17.6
